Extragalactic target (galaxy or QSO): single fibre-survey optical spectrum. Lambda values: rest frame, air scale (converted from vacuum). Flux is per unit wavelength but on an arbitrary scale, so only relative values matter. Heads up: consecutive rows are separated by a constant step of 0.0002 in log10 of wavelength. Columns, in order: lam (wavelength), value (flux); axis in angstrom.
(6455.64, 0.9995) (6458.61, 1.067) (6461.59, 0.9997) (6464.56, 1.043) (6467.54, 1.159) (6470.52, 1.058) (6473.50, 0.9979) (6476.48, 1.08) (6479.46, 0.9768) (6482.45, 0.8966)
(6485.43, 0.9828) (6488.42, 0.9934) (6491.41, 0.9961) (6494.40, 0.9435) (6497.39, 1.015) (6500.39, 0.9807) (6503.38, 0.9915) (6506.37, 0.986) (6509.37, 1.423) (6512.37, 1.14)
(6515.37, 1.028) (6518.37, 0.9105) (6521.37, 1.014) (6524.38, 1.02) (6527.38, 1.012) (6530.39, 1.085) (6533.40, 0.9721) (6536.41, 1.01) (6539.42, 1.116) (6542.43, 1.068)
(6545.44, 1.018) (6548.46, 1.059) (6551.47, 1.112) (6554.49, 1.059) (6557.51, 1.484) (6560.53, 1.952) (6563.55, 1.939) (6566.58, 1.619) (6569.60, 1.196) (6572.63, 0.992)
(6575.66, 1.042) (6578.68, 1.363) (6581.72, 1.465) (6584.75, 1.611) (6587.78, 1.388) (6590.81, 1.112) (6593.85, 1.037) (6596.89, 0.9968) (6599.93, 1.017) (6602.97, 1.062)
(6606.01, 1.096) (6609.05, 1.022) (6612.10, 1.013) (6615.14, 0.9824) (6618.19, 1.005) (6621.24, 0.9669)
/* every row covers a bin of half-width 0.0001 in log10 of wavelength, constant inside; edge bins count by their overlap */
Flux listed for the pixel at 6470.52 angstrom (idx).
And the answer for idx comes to 1.058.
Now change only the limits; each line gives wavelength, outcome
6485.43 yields 0.9828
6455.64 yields 0.9995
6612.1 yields 1.013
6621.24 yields 0.9669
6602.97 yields 1.062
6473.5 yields 0.9979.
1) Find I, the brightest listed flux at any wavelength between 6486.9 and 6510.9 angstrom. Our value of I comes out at 1.423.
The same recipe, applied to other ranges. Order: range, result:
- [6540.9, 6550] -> 1.068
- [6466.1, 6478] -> 1.159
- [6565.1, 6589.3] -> 1.619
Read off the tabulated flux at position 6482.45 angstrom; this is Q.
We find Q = 0.8966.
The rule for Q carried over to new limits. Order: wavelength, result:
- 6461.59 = 0.9997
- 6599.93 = 1.017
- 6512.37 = 1.14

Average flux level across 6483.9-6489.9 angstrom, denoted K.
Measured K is 0.988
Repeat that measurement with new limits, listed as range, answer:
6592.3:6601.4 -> 1.02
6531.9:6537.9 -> 0.991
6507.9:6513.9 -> 1.28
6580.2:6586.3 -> 1.54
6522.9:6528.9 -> 1.02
